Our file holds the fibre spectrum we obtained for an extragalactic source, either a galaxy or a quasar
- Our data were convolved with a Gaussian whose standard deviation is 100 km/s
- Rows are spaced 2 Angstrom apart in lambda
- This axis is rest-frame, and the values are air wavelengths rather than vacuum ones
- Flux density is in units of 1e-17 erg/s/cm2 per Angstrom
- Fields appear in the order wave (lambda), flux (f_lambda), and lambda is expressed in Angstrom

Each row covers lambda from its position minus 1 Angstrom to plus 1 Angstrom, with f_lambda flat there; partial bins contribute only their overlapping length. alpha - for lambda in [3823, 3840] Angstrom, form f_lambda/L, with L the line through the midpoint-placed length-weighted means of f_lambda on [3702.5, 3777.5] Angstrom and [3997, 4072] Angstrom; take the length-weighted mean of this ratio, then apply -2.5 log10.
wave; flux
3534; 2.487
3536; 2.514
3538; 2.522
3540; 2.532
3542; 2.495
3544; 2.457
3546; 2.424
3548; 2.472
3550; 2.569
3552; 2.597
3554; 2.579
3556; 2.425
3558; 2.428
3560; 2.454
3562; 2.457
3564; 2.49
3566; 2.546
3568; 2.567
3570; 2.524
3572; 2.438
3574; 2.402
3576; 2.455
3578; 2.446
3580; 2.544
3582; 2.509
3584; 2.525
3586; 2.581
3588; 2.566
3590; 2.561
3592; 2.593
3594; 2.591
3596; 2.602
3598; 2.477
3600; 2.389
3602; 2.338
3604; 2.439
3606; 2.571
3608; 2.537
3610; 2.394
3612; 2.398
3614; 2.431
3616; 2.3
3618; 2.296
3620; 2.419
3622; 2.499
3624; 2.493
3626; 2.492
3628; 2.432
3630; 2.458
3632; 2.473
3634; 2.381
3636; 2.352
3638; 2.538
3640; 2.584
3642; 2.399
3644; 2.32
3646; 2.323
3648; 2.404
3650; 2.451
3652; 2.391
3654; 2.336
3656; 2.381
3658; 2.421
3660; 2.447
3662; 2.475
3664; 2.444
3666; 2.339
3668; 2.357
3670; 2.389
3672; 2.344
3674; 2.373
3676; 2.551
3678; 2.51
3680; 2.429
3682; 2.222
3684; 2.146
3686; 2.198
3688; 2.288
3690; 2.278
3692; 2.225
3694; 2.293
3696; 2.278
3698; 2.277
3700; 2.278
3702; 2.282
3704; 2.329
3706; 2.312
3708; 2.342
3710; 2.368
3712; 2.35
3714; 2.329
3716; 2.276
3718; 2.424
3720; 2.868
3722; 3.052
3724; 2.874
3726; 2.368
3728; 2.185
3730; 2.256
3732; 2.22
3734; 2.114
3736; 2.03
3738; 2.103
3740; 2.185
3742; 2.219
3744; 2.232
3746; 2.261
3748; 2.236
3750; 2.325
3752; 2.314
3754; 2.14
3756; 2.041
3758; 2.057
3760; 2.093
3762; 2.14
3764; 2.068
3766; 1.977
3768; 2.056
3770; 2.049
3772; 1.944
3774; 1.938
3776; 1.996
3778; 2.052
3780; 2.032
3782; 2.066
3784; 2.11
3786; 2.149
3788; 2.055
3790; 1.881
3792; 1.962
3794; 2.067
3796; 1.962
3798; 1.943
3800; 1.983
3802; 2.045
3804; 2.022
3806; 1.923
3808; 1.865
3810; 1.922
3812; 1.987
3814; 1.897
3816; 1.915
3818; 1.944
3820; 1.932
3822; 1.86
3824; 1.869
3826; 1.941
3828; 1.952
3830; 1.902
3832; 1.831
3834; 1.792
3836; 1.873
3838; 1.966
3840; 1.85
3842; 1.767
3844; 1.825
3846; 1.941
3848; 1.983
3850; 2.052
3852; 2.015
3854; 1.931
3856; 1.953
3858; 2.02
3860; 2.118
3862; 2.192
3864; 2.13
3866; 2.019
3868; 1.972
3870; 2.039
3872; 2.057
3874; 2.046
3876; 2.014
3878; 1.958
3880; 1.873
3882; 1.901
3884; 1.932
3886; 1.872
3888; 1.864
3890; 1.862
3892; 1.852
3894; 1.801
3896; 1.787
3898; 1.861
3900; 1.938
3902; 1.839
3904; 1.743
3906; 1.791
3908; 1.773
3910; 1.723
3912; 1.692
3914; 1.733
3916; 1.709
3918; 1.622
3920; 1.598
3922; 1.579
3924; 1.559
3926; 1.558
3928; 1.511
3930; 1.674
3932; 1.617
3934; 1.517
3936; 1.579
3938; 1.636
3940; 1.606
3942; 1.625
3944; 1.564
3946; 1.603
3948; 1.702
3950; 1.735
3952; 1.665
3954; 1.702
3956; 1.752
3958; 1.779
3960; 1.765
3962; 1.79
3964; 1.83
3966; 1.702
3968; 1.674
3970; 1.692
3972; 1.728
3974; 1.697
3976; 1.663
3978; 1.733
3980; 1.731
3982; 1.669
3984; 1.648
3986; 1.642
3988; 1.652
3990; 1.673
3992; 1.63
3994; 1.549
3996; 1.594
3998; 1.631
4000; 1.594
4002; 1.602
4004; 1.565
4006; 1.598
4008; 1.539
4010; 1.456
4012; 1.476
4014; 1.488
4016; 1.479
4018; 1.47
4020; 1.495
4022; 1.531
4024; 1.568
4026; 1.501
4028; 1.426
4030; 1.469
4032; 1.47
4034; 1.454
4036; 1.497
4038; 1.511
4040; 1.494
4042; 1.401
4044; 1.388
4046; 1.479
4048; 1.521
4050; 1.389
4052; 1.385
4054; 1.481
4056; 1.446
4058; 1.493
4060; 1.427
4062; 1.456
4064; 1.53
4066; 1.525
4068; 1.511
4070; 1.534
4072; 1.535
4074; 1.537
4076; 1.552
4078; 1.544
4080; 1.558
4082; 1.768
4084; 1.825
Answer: 0.07 mag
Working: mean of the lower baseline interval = 2.24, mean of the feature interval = 1.89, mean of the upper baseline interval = 1.49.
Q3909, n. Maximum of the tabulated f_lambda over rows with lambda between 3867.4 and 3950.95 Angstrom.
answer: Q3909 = 2.057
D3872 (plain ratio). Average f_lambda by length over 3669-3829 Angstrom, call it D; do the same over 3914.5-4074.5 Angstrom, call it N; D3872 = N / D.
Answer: 0.73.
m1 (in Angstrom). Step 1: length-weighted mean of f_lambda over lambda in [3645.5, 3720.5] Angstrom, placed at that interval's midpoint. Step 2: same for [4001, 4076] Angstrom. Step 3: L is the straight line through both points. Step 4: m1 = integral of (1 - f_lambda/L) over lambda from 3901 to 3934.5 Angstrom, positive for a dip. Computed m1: 2.3 Angstrom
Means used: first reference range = 2.36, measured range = 1.66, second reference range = 1.49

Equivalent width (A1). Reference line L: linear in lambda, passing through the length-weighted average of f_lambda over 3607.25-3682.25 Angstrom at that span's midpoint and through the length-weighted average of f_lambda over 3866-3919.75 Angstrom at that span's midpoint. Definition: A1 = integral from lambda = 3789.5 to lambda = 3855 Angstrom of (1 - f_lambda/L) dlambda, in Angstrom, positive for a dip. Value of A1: 2.8 Angstrom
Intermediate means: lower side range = 2.42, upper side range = 1.86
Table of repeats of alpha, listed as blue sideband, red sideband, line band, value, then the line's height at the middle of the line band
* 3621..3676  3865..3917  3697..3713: -0.012 mag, 2.29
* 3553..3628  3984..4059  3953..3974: -0.060 mag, 1.65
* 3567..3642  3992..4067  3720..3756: -0.068 mag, 2.17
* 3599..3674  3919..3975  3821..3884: -0.039 mag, 1.89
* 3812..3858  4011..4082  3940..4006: -0.023 mag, 1.64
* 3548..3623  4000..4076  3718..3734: -0.155 mag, 2.18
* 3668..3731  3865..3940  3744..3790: 0.044 mag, 2.18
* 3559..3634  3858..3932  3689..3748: -0.055 mag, 2.22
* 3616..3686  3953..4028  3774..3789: 0.025 mag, 2.1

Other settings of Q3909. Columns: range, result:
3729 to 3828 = 2.325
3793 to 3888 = 2.192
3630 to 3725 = 3.052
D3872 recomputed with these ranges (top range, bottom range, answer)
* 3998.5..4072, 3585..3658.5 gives 0.61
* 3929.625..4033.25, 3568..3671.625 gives 0.66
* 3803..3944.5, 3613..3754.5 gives 0.78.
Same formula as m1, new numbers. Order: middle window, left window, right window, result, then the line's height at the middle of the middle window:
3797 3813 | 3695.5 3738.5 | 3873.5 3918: 1.1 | 2.1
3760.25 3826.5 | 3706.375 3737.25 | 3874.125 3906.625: 5.7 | 2.18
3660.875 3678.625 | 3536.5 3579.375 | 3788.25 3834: -1.4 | 2.25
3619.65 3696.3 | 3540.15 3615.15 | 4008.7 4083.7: -2.2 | 2.32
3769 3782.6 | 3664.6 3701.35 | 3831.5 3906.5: 0.7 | 2.13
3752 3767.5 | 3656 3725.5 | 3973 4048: 0.9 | 2.21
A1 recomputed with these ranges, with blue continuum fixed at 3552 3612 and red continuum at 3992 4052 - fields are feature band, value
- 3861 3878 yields -1.87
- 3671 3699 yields -0.61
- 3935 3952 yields 0.49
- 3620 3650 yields -0.77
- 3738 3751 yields -0.62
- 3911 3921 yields 0.42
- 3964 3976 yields -0.62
